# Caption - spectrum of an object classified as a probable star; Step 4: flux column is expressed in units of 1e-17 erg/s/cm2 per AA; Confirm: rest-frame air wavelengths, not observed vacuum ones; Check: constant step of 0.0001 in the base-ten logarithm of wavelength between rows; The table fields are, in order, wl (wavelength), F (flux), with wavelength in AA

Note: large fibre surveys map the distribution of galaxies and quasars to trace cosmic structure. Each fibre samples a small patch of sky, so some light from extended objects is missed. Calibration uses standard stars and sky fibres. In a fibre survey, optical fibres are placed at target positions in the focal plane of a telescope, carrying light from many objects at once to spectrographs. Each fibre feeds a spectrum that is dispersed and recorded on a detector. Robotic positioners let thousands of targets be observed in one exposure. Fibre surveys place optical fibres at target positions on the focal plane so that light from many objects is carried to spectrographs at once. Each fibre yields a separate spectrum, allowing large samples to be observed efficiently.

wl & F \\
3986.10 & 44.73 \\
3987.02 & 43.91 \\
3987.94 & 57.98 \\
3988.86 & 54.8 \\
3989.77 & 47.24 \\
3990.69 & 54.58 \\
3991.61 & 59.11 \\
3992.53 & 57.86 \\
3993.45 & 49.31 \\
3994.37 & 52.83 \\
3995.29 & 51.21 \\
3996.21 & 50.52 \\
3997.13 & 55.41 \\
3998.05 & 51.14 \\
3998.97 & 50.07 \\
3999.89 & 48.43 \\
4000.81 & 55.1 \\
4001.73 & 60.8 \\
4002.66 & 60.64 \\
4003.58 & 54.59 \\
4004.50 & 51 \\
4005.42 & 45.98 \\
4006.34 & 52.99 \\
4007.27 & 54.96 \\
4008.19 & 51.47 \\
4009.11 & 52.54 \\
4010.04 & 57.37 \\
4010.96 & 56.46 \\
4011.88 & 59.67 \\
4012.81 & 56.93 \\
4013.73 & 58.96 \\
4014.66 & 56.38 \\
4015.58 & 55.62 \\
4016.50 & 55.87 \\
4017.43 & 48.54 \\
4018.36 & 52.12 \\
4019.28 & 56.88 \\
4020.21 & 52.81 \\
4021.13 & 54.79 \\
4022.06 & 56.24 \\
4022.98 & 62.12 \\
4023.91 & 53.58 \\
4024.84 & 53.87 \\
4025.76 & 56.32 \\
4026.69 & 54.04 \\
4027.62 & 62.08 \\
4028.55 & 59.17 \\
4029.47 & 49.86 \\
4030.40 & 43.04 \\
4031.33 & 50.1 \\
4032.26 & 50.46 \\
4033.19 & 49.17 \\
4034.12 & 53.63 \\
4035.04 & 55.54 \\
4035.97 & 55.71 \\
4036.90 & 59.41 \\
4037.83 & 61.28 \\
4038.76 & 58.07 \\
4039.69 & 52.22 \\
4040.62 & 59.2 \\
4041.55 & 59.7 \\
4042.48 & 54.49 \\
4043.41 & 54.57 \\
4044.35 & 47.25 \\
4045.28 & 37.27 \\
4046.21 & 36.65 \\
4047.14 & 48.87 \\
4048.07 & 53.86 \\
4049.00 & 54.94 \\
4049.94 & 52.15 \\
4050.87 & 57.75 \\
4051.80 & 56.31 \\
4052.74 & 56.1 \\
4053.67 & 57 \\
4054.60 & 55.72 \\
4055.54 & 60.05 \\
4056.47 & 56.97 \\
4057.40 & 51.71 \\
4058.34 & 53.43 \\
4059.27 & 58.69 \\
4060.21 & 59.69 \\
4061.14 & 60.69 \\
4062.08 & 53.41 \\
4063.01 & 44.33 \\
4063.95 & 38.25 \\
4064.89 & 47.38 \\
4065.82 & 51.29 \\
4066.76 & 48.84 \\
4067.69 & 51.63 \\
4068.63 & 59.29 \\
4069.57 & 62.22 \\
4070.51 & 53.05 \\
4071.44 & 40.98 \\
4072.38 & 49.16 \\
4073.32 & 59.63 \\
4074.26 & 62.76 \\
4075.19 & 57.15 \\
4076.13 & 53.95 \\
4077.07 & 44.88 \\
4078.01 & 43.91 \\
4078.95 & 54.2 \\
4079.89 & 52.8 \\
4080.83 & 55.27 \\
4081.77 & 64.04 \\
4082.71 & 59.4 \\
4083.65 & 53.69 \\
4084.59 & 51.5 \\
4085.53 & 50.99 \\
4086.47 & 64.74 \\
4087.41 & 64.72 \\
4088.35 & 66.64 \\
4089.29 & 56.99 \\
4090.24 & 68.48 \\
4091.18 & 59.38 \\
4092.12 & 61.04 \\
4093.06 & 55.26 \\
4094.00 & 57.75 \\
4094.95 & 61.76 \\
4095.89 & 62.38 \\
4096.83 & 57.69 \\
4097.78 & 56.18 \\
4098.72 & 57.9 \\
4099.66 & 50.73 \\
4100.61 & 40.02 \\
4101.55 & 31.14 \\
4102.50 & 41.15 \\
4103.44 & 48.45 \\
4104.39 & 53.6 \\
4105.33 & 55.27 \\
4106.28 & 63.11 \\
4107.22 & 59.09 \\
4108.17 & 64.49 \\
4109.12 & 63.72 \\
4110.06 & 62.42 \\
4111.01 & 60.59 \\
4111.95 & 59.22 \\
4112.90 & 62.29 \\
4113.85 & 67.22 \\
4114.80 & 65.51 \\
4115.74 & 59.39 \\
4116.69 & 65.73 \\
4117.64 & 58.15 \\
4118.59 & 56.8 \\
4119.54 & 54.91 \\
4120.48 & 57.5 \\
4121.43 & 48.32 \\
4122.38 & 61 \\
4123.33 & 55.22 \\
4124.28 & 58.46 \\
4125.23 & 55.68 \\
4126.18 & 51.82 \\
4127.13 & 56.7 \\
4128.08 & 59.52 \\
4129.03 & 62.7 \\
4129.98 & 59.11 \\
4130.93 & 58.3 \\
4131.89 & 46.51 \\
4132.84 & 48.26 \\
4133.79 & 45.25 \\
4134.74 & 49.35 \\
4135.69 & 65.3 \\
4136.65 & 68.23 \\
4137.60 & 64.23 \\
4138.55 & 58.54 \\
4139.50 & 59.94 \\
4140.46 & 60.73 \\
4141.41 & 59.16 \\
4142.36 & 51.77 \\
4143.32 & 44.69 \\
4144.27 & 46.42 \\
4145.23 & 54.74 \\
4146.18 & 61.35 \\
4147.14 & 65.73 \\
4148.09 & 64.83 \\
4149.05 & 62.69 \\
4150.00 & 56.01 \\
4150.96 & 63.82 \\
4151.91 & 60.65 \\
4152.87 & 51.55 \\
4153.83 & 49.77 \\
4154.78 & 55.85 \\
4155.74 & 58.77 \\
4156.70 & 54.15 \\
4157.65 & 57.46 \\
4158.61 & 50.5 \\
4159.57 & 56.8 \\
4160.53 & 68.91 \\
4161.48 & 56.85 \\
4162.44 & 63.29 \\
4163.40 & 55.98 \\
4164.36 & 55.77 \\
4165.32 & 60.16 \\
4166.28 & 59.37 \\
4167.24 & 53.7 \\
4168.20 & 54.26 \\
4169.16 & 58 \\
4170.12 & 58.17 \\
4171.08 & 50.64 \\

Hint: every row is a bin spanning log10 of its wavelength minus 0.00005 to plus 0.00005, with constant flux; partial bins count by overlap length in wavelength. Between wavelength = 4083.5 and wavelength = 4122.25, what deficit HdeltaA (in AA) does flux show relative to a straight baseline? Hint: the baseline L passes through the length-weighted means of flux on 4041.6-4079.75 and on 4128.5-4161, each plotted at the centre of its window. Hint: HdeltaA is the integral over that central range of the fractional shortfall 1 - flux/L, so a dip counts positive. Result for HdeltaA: -1.89 AA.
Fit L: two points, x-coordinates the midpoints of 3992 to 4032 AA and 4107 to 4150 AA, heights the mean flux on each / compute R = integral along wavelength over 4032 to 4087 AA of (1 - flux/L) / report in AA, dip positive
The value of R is 2.08 AA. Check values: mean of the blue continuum 54.2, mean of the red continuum 58.2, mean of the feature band 53.7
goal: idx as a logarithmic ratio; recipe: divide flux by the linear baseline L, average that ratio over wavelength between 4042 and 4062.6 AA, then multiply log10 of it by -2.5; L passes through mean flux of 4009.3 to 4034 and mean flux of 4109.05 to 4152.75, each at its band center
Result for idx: 0.04 mag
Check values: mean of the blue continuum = 54.7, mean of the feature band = 53.5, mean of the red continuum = 58.1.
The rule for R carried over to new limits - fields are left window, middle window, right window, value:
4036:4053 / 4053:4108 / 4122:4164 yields 0.0 AA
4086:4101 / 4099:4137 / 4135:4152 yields 1.8 AA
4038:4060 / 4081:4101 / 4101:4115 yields -0.8 AA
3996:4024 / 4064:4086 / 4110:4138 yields 1.3 AA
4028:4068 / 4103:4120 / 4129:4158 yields -1.4 AA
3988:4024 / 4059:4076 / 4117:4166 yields 0.7 AA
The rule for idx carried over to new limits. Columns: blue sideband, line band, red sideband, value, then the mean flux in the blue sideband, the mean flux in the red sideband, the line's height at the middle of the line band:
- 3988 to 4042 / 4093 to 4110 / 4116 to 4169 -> 0.03 mag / 54.5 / 57.1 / 56.3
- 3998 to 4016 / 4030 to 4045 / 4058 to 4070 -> 0.00 mag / 54.6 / 53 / 53.7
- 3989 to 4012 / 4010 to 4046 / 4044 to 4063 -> -0.02 mag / 53.6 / 53.3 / 53.4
